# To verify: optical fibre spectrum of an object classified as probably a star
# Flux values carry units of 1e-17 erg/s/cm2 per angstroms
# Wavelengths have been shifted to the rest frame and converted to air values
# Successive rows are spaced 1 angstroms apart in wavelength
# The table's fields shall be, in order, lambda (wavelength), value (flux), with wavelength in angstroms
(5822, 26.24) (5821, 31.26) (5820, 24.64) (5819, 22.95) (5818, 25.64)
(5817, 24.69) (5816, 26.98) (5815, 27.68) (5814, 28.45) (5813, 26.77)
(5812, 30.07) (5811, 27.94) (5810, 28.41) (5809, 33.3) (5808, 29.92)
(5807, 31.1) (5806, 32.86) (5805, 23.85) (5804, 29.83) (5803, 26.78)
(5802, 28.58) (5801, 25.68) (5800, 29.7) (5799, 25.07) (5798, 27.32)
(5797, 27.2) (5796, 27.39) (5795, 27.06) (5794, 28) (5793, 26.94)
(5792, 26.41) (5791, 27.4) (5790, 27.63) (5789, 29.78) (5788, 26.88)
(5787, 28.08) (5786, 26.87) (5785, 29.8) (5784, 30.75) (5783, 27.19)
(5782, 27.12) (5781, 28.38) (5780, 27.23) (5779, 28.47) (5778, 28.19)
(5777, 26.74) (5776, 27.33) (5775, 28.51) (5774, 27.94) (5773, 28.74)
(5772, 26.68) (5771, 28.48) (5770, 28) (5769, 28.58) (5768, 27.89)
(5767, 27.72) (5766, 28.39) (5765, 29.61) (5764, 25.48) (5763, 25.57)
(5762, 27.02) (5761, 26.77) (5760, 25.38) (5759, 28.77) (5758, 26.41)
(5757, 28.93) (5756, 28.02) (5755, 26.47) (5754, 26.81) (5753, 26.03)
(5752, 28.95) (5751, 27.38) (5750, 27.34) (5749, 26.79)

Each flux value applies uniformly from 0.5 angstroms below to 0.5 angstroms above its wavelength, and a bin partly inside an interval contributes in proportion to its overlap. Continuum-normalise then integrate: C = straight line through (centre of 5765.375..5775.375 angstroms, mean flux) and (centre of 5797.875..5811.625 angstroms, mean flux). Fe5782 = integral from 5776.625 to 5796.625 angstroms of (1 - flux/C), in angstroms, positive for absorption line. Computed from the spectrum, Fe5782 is 0.4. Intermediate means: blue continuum 28.1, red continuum 28.6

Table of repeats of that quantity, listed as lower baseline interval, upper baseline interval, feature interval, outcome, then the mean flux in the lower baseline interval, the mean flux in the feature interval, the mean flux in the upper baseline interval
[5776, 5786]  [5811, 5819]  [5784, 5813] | -0.8 angstroms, 28.1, 28.2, 27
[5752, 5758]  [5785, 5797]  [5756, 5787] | -0.4 angstroms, 27.3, 27.8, 27.6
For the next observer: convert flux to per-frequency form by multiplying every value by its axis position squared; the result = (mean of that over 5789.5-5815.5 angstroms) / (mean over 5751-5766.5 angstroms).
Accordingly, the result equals 1.05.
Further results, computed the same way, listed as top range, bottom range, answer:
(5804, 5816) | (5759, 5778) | 1.07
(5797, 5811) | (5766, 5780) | 1.03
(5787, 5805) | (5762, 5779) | 1.00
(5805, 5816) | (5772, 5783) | 1.07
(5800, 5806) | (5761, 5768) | 1.03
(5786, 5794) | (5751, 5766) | 1.02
